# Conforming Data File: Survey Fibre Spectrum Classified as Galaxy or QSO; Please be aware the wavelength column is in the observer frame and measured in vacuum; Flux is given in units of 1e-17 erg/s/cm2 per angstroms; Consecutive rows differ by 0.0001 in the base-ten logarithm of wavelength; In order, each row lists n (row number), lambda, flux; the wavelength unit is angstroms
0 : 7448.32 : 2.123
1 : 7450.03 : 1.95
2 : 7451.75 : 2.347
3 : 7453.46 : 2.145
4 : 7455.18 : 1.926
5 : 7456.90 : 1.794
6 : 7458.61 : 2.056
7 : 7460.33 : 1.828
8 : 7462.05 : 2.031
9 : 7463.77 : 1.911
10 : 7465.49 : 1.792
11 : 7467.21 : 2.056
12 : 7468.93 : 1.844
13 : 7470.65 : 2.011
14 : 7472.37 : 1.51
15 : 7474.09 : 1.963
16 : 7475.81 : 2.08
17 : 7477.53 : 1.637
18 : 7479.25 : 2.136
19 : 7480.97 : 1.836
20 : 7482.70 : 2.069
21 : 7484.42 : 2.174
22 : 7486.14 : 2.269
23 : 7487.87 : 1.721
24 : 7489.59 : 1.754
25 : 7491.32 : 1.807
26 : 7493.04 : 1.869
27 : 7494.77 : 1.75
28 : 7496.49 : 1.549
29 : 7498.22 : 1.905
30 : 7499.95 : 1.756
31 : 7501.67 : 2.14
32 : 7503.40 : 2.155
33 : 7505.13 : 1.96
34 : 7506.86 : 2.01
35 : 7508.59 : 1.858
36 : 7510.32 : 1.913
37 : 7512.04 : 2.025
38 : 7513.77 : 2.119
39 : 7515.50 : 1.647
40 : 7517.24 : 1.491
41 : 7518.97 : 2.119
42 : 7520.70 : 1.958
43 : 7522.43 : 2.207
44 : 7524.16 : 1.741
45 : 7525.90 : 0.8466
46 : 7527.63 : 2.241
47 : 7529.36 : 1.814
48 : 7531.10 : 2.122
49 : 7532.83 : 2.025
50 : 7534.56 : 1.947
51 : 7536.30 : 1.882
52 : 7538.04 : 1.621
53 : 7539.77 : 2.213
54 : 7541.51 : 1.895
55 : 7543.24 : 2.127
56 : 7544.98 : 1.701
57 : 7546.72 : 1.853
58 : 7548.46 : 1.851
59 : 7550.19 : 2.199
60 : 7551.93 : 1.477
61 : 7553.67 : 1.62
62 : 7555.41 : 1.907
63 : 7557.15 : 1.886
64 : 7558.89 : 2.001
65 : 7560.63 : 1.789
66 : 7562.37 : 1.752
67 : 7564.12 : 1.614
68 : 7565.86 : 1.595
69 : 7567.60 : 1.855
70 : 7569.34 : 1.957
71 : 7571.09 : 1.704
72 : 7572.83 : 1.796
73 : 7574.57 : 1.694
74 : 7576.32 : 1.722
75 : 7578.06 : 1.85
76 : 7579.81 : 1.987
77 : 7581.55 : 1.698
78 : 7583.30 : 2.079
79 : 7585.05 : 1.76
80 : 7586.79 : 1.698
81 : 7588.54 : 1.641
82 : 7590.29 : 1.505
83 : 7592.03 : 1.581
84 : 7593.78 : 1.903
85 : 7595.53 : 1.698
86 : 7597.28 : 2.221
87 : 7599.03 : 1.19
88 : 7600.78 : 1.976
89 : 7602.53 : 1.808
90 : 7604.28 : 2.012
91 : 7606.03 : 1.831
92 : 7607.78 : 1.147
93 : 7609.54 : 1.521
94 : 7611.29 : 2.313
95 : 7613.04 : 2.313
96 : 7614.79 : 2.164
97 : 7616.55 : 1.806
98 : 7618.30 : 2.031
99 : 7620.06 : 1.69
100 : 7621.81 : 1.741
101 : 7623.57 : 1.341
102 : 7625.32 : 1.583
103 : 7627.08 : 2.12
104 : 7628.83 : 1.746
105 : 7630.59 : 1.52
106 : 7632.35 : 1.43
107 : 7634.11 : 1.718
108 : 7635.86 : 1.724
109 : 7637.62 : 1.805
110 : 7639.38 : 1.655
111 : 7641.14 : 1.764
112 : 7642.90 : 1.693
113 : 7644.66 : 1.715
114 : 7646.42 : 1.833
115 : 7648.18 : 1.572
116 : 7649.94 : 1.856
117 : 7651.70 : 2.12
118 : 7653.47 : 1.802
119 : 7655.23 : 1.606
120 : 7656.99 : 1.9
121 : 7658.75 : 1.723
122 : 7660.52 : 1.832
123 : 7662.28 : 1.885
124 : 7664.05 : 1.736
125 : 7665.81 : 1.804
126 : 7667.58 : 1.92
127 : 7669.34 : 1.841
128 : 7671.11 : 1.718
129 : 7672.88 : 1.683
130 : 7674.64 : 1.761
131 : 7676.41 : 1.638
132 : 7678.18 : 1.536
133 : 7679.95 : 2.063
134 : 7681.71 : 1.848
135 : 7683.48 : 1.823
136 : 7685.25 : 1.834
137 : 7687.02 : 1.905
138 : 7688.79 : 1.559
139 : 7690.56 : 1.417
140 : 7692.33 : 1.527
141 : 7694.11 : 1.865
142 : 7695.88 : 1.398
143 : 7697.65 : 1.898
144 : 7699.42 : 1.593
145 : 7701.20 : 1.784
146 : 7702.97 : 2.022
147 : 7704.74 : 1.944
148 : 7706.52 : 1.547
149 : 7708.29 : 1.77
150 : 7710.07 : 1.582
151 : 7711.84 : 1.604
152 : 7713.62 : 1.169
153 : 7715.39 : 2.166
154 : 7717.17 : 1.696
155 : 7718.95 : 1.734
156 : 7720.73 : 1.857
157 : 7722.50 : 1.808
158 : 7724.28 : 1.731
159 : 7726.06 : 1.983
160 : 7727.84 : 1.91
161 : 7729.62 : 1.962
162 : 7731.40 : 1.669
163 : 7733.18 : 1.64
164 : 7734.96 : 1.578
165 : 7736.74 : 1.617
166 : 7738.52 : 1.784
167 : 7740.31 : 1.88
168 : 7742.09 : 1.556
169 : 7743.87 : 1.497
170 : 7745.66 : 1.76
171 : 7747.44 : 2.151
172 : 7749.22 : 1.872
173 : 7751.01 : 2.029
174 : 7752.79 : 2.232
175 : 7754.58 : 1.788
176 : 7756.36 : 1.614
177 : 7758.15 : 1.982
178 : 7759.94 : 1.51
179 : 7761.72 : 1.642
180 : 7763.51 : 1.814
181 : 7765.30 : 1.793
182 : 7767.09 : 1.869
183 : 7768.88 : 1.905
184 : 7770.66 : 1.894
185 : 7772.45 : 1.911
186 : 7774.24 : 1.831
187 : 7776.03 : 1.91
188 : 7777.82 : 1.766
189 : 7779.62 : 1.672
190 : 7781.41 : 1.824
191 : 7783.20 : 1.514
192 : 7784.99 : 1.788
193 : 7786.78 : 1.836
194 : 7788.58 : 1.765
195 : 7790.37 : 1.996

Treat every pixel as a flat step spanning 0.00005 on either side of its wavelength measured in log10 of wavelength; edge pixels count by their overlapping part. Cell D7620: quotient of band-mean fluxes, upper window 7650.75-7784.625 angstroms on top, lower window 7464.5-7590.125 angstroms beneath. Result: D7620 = 0.95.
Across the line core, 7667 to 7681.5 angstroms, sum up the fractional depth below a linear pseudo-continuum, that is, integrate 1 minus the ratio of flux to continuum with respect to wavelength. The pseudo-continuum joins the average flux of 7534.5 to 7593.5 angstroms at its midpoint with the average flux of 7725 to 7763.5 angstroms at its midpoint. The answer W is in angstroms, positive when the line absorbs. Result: 0.2 angstroms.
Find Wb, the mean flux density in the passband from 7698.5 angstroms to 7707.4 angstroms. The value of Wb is 1.78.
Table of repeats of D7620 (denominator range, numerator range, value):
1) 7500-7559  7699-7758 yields 0.94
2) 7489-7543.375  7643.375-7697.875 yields 0.93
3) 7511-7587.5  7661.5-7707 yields 0.95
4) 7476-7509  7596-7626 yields 0.94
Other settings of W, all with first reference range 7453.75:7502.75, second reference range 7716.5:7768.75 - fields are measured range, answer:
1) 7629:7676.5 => 2.0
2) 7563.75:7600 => 2.1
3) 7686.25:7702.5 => 1.3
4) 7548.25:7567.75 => 0.8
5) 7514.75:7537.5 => 0.4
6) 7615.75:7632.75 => 1.2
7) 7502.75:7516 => -0.5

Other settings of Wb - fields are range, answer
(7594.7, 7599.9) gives 1.7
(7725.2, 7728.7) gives 1.95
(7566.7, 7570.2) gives 1.91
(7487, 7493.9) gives 1.79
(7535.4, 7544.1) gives 1.95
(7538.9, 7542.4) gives 2.06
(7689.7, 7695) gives 1.6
